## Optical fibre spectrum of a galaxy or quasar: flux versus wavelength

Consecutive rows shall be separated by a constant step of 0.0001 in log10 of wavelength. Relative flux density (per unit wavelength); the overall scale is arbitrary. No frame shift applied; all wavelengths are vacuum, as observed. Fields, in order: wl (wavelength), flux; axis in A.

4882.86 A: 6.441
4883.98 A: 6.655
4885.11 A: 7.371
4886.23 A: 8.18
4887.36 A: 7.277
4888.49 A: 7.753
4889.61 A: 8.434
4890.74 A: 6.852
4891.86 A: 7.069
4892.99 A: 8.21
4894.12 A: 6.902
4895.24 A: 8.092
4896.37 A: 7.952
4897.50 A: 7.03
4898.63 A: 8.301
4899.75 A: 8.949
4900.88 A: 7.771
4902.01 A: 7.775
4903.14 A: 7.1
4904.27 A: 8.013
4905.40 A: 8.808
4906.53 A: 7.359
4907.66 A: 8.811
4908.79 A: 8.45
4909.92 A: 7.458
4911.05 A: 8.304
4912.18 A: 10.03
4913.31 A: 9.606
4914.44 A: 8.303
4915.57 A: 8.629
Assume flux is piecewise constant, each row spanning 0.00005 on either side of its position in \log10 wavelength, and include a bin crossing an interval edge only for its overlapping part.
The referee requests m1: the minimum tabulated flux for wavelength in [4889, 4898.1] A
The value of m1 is 6.852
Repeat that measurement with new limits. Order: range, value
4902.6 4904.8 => 7.1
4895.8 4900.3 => 7.03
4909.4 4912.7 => 7.458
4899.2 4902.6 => 7.771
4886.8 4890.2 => 7.277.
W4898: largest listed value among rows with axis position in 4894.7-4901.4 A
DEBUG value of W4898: 8.949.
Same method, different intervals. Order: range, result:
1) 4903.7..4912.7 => 10.03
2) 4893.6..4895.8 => 8.092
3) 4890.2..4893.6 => 8.21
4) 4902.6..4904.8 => 8.013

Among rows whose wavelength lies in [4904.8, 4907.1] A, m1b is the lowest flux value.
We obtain 7.359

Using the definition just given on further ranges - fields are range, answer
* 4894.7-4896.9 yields 7.952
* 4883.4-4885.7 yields 6.655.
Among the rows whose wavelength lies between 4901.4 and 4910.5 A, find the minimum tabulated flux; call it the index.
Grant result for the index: 7.1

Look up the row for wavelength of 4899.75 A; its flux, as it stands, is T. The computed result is 8.949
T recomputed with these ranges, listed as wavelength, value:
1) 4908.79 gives 8.45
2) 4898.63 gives 8.301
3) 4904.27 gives 8.013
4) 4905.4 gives 8.808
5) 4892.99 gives 8.21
